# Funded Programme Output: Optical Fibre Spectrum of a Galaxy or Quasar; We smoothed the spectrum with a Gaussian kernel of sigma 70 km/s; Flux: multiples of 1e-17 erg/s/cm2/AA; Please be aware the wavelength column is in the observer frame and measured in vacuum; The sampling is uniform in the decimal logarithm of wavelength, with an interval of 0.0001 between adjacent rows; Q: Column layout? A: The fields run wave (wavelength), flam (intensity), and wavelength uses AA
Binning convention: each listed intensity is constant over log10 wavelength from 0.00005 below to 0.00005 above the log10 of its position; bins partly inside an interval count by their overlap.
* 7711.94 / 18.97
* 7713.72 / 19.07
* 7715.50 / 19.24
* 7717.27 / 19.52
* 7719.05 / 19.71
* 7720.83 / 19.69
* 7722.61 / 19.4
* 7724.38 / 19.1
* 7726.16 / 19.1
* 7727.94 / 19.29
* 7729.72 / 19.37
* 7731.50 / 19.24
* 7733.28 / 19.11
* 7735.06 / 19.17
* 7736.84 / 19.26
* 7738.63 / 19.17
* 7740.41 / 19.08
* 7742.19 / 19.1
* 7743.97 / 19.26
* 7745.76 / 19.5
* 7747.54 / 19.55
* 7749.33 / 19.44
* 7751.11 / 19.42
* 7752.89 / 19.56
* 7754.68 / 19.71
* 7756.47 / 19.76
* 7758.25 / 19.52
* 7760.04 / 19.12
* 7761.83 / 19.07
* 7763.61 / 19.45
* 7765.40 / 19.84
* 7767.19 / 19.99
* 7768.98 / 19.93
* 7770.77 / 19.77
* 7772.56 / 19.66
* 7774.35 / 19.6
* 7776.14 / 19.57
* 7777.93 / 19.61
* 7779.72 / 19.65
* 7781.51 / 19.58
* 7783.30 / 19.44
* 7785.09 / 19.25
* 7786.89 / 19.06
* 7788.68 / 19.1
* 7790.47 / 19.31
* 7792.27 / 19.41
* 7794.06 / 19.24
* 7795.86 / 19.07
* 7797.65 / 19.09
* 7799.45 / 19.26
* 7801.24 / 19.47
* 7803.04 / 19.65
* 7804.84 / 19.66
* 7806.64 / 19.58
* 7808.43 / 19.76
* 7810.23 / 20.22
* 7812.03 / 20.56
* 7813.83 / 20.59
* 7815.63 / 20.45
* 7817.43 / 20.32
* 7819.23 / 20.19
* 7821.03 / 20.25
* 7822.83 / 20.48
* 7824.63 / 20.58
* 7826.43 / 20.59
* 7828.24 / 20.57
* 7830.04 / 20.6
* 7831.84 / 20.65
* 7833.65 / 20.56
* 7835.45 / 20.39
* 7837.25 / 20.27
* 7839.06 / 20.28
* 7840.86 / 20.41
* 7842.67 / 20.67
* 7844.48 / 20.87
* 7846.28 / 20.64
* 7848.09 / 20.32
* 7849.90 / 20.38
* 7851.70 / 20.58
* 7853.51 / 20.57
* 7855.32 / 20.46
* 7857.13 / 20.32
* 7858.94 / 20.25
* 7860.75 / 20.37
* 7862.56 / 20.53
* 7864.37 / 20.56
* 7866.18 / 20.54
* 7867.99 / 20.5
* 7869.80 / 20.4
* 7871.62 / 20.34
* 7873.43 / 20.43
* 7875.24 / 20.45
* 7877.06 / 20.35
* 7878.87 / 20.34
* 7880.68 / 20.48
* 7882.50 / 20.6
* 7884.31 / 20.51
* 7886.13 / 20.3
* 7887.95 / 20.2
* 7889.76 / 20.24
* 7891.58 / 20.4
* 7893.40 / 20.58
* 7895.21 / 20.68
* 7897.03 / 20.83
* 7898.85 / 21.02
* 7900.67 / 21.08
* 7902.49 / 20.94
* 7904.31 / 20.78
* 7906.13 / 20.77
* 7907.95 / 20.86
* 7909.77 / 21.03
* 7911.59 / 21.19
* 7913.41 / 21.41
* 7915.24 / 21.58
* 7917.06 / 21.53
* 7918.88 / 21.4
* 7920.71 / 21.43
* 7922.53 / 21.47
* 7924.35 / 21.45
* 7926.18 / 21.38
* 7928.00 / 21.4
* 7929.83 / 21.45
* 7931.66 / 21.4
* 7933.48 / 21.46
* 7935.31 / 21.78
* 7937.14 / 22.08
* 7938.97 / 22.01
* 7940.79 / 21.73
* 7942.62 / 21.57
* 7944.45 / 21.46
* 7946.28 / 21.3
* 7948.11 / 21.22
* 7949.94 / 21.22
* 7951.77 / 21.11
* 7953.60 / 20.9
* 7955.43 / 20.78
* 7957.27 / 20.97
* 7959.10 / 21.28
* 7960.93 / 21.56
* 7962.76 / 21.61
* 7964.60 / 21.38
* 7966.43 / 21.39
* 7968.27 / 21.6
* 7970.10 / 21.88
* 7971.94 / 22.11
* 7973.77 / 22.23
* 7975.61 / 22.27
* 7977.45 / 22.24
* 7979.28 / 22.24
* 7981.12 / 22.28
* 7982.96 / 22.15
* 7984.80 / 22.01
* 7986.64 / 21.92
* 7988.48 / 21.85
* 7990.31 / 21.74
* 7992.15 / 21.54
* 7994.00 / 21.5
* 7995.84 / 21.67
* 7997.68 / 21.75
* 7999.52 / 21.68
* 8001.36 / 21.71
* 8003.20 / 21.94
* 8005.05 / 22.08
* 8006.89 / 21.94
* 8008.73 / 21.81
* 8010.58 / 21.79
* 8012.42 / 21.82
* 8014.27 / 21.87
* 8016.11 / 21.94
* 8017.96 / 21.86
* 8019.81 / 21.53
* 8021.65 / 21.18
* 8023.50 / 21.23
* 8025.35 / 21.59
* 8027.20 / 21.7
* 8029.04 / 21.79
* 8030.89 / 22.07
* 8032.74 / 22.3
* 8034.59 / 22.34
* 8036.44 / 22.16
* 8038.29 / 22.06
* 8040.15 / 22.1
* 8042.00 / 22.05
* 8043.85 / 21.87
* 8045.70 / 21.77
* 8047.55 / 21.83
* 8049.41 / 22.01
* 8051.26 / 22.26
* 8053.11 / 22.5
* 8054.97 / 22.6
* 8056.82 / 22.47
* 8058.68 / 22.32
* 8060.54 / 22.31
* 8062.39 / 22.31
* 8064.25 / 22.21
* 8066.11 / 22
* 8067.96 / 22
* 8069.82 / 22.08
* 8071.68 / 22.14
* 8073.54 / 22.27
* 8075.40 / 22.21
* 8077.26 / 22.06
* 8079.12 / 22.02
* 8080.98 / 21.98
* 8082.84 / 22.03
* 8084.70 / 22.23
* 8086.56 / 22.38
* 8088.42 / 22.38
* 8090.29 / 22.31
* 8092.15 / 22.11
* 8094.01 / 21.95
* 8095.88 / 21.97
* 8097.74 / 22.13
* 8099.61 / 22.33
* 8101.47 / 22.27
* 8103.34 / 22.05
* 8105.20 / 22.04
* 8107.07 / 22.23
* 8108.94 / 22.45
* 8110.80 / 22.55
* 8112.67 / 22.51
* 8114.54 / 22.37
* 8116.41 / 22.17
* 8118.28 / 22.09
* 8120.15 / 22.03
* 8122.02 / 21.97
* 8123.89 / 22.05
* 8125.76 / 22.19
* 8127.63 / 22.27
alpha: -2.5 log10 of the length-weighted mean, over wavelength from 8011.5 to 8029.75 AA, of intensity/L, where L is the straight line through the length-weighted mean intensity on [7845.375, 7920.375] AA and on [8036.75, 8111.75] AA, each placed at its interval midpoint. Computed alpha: 0.00 mag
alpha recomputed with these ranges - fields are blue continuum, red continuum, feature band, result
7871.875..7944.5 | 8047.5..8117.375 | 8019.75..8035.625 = 0.00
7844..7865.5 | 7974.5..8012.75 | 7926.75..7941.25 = -0.02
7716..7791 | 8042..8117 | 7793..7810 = 0.02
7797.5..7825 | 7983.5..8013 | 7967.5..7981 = -0.03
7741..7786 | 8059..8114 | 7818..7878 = -0.01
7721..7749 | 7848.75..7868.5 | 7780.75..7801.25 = 0.03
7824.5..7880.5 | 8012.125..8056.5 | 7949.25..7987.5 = -0.01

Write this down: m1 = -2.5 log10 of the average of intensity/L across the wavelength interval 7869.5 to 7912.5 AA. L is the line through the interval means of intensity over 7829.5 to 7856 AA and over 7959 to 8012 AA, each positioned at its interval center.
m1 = 0.02 mag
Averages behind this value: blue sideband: 20.5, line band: 20.6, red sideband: 21.8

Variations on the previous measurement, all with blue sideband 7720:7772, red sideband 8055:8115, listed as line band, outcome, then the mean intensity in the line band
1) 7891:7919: -0.01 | 21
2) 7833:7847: -0.02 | 20.5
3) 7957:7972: -0.02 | 21.5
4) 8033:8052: -0.01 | 22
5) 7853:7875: 0.00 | 20.4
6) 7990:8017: -0.01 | 21.8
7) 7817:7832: -0.02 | 20.5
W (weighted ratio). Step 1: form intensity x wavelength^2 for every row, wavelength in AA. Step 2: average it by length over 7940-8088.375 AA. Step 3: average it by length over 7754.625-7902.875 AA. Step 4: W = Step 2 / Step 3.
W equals 1.14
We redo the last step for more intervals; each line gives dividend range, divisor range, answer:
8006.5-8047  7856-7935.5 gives 1.08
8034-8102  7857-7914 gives 1.13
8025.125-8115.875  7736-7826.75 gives 1.21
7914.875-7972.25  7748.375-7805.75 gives 1.15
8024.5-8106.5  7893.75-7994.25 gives 1.06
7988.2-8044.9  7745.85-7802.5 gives 1.19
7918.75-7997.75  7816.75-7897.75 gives 1.08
